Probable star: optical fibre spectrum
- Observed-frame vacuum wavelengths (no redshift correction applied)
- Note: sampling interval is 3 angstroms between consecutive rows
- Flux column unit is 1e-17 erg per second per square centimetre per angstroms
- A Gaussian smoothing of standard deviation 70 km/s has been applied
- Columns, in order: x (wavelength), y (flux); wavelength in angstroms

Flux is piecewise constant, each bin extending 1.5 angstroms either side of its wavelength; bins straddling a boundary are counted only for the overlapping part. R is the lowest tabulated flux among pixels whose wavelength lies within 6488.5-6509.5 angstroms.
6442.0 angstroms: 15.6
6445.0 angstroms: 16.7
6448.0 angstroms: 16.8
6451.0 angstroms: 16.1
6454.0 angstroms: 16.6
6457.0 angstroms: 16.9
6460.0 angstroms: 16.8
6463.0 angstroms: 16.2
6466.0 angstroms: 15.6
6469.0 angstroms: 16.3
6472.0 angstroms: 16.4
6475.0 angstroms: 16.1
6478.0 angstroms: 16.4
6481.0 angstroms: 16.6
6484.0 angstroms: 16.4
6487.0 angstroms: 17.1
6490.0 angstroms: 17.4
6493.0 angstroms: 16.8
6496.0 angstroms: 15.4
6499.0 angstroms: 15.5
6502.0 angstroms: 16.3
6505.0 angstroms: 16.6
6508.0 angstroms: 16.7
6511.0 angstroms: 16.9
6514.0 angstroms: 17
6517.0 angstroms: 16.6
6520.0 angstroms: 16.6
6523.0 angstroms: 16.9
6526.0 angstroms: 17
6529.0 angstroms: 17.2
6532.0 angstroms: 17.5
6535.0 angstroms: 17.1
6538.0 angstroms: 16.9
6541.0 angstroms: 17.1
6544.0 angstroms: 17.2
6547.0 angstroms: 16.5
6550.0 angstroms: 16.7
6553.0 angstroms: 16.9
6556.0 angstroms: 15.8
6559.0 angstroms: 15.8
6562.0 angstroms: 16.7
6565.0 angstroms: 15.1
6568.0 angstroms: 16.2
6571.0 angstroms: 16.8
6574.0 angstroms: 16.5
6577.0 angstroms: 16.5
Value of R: 15.4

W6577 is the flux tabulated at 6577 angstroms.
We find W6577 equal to 16.5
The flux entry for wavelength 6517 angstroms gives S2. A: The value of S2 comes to 16.6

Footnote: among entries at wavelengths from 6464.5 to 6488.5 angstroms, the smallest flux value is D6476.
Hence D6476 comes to 15.6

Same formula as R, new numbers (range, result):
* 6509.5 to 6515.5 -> 16.9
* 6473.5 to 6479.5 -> 16.1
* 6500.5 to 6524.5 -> 16.3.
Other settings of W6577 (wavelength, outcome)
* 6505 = 16.6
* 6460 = 16.8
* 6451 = 16.1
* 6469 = 16.3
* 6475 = 16.1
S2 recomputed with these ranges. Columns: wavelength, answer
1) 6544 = 17.2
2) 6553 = 16.9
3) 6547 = 16.5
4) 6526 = 17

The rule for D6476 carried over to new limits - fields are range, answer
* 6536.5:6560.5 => 15.8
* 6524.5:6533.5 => 17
